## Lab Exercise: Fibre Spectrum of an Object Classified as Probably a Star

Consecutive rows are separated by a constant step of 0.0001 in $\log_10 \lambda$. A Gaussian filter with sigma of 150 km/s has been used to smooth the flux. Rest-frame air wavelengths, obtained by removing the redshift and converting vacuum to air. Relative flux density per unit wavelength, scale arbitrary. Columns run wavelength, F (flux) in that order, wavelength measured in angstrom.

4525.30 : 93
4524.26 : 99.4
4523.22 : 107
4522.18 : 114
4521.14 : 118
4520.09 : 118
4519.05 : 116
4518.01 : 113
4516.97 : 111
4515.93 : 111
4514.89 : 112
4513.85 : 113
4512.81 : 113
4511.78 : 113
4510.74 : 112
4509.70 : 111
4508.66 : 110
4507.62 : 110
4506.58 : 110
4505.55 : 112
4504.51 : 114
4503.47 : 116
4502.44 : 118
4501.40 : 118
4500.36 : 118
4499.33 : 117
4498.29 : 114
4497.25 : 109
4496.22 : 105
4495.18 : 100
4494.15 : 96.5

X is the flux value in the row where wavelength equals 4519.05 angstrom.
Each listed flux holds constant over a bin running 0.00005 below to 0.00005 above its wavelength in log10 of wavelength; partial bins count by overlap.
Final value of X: 116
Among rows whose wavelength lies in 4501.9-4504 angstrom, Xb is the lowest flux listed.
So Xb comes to 116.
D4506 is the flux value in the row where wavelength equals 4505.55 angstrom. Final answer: 112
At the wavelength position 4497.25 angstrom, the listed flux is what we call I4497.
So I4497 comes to 109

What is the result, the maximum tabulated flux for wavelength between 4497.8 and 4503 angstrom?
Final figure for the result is 118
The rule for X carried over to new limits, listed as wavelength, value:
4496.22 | 105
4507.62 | 110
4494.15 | 96.5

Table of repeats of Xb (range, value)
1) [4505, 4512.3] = 110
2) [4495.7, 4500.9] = 105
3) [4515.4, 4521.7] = 111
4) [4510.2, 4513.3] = 112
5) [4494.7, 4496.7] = 100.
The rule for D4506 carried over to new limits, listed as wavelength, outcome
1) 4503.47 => 116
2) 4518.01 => 113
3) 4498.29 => 114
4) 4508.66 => 110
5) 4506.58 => 110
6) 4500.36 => 118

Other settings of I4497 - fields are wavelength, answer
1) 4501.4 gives 118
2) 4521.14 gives 118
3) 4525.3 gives 93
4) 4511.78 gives 113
